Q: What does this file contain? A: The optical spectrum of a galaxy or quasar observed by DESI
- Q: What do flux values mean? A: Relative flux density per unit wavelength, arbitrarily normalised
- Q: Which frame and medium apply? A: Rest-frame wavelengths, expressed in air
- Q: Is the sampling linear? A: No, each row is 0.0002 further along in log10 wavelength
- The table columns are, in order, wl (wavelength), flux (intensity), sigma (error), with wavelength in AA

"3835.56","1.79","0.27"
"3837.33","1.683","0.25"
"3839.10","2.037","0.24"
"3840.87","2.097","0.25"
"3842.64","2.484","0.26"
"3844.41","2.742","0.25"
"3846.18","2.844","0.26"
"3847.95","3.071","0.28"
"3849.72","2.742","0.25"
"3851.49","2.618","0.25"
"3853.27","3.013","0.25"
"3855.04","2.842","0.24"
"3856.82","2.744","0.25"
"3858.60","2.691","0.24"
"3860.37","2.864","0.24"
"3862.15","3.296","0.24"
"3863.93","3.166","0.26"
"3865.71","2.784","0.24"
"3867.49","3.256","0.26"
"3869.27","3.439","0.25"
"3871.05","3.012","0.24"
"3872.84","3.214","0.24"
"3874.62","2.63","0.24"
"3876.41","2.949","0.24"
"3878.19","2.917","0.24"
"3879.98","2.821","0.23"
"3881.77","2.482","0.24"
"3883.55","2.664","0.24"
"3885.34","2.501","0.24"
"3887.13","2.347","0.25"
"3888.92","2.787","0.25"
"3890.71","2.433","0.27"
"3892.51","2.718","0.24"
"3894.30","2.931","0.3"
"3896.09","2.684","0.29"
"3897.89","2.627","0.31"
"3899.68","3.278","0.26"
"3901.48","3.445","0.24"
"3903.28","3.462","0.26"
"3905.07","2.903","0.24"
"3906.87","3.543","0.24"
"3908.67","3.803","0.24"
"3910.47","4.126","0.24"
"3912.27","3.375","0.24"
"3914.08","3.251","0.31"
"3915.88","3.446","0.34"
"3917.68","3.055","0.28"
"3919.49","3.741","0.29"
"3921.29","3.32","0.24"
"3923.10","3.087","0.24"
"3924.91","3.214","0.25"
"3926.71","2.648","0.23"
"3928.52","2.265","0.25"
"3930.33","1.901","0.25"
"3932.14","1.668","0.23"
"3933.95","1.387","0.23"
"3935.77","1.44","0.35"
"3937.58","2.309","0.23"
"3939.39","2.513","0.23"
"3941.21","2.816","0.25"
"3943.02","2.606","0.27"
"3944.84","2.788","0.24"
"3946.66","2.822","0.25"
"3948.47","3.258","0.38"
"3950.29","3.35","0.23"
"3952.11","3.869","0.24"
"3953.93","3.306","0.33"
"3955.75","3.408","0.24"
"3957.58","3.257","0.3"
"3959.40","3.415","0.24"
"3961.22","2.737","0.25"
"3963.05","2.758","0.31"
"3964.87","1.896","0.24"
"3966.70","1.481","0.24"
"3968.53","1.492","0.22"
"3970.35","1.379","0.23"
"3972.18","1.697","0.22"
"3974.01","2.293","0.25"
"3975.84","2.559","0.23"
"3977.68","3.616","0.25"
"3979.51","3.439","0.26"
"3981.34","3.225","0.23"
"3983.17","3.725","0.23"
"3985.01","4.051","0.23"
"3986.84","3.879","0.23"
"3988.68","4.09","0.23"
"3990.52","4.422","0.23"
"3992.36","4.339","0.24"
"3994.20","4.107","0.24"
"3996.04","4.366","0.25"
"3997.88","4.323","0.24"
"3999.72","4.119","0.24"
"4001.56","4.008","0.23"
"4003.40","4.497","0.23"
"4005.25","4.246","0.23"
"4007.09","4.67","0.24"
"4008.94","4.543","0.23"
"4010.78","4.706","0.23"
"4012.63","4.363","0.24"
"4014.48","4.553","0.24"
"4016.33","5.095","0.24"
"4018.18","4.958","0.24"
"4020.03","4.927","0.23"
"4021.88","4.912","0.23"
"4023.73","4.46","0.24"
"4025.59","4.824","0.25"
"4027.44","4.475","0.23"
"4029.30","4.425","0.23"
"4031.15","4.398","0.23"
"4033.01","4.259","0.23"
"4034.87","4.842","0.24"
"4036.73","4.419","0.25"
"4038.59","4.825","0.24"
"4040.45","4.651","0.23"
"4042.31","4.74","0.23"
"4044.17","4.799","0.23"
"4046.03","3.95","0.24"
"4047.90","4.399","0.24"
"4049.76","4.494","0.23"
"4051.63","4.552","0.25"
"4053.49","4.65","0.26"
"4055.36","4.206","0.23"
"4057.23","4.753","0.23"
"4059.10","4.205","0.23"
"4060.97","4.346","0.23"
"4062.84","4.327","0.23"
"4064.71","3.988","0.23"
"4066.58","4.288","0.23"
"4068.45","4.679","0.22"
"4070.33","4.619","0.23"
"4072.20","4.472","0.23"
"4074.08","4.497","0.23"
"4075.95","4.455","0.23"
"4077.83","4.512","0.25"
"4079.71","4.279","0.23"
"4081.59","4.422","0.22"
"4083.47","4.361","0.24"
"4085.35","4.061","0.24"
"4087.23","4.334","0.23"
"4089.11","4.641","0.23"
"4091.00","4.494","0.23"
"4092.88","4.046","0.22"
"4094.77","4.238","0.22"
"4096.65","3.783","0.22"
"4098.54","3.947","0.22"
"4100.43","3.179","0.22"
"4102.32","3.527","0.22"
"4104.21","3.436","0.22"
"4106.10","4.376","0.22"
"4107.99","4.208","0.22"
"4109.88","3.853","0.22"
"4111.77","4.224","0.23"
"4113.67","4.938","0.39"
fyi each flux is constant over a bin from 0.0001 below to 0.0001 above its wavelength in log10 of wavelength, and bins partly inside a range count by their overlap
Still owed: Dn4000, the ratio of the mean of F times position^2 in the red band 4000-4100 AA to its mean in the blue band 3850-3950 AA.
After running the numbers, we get 1.7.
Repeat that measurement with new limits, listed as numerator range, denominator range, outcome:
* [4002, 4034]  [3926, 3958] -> 1.81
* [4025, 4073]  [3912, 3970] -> 1.74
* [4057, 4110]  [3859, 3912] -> 1.55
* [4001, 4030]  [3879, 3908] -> 1.71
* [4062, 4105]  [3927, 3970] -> 1.77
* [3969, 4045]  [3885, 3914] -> 1.42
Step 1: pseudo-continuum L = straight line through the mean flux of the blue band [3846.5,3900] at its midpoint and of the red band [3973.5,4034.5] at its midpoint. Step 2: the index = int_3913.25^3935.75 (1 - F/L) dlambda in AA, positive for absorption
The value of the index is 4.5 AA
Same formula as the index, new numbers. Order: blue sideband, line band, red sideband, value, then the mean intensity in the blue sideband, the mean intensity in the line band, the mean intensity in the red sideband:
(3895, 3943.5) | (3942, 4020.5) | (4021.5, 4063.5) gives 4.1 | 2.89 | 3.54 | 4.51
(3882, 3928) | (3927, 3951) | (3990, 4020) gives 7.9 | 3.08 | 2.39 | 4.47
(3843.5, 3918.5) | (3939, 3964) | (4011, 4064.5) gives 4.2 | 2.99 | 3.07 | 4.56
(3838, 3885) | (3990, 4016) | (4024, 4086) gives -2.4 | 2.82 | 4.39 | 4.46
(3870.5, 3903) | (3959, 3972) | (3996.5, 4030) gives 6.0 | 2.81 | 2.09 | 4.56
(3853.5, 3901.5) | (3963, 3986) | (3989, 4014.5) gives 8.3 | 2.86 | 2.59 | 4.36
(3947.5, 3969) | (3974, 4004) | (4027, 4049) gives -2.9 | 2.88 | 3.87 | 4.52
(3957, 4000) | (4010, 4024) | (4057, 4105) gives -4.7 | 3.18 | 4.76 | 4.22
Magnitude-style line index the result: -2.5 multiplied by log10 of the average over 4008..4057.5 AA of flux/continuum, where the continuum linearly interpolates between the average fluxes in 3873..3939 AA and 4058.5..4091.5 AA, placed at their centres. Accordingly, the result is -0.15 mag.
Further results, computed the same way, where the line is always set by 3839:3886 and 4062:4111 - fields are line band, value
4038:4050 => -0.16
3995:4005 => -0.16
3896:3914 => -0.09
